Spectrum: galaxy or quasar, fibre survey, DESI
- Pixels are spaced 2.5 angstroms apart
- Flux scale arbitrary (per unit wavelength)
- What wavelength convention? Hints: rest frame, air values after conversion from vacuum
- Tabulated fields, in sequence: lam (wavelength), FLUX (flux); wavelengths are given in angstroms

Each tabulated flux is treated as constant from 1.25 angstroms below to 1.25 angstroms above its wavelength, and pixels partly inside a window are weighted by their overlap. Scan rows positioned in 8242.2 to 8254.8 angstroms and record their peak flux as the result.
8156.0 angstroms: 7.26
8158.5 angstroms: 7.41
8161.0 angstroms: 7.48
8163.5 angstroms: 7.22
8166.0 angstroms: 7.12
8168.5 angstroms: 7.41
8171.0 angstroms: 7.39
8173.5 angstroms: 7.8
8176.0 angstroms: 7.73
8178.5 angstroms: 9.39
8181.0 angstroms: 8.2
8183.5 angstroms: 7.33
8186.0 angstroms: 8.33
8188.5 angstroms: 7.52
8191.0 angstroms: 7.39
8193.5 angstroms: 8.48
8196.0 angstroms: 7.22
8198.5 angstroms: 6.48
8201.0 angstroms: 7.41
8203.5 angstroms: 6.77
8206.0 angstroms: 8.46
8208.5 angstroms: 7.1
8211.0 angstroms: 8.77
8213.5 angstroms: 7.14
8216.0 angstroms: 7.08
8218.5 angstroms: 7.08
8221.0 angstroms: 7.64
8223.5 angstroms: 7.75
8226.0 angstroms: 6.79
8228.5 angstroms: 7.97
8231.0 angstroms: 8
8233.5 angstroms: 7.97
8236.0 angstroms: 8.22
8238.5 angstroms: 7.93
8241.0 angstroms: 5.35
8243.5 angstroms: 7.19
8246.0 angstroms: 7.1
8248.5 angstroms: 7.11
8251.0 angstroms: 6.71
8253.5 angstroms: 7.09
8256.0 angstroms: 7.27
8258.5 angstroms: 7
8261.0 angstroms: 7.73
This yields 7.19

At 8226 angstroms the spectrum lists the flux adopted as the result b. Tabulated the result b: 6.79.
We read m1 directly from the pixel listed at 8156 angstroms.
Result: 7.26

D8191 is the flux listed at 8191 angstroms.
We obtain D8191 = 7.39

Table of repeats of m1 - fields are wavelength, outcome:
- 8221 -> 7.64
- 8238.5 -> 7.93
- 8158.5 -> 7.41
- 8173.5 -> 7.8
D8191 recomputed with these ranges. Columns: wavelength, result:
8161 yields 7.48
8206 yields 8.46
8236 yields 8.22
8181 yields 8.2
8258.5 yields 7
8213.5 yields 7.14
